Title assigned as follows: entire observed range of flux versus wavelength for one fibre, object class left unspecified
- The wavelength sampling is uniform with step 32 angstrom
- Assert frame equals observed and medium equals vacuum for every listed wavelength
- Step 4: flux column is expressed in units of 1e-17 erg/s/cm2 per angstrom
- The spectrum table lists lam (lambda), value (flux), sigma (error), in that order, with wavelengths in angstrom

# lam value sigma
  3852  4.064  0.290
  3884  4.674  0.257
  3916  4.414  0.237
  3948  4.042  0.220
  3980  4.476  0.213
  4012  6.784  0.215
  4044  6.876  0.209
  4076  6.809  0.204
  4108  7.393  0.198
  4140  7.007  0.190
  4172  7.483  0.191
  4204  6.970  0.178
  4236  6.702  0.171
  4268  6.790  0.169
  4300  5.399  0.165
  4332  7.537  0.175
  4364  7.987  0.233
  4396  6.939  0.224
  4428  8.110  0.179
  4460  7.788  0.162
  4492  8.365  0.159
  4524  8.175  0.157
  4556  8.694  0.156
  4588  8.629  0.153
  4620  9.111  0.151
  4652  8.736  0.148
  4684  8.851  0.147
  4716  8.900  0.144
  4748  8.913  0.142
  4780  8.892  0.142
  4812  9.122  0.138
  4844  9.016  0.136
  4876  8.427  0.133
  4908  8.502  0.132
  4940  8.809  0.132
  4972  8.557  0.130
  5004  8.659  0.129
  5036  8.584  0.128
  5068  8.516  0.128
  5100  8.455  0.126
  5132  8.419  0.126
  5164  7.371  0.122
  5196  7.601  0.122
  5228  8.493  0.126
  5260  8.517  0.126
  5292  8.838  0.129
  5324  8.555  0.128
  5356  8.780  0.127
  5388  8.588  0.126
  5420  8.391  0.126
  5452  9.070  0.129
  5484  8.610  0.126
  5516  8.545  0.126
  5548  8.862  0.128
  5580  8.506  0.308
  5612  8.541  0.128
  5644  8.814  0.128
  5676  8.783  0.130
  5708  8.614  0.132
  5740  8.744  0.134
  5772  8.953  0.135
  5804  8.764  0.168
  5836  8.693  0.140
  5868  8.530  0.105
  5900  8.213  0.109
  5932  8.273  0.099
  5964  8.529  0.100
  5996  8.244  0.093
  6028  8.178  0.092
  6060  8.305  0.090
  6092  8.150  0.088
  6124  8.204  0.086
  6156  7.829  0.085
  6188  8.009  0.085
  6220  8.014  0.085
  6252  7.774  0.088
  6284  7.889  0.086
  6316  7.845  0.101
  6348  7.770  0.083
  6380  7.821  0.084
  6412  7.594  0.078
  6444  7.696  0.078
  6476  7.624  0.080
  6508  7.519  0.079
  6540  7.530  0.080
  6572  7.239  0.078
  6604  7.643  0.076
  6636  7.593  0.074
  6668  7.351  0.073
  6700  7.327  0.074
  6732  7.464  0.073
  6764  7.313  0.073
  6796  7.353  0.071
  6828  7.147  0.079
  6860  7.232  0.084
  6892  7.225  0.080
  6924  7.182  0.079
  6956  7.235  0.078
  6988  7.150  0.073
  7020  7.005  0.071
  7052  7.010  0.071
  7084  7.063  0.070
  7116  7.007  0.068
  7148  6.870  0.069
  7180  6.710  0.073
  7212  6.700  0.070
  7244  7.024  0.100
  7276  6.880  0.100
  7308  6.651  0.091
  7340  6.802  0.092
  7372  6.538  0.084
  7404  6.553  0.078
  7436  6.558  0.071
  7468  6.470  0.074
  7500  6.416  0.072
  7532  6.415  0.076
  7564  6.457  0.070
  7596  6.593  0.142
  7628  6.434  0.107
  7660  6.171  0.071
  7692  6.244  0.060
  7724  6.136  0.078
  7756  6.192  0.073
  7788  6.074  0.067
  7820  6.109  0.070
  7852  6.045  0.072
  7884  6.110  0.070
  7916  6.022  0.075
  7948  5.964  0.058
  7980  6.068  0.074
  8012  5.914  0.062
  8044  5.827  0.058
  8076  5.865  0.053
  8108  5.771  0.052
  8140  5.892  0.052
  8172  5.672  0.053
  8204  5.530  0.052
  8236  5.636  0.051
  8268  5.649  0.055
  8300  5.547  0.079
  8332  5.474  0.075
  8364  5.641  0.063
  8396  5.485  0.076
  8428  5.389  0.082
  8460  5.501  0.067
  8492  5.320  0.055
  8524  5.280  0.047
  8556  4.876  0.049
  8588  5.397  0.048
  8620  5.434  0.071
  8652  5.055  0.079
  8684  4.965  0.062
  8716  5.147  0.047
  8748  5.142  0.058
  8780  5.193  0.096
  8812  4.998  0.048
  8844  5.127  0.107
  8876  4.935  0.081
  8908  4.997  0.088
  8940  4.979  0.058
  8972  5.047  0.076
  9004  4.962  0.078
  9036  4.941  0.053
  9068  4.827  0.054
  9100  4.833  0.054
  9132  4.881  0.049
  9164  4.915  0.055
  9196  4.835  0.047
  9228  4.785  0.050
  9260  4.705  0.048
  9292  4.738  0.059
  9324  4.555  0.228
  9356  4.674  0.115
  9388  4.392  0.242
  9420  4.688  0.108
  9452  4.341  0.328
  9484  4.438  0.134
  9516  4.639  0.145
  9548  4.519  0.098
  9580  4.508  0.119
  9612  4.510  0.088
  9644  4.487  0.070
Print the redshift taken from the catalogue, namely 0.00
